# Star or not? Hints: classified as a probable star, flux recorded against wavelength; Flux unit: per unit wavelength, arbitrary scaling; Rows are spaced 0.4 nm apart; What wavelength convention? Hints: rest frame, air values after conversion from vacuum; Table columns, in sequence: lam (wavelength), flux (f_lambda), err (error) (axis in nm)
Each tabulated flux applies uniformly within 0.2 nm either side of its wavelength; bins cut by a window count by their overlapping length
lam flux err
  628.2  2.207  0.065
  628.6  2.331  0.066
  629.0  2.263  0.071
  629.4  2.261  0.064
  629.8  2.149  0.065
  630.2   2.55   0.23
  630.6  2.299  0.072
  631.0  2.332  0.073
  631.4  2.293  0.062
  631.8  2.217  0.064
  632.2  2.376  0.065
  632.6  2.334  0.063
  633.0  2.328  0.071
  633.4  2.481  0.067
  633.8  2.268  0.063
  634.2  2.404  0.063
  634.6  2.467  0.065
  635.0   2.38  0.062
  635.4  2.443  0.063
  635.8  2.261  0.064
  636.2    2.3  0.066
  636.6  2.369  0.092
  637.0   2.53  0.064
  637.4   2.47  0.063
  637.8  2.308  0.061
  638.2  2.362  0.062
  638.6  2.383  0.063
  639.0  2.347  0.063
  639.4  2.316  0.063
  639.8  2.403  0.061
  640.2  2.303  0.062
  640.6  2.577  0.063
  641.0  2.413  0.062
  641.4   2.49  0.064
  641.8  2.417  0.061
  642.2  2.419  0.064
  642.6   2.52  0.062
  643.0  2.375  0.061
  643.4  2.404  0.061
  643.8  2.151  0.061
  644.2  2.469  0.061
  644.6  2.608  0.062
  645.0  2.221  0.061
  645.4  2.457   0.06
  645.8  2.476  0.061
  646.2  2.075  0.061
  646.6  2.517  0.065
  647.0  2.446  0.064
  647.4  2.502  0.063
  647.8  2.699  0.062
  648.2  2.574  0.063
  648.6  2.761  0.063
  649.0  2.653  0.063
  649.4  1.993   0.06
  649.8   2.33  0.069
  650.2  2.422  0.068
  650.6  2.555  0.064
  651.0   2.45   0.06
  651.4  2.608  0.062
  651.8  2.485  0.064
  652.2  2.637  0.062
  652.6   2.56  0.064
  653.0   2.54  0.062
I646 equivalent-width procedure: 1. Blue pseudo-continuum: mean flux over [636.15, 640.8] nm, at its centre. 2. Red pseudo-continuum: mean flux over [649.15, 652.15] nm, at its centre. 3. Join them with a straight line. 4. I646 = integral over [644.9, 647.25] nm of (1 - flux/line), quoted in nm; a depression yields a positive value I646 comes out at 0.04 nm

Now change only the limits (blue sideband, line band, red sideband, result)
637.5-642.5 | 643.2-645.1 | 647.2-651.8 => 0.05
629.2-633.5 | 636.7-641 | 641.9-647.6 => -0.06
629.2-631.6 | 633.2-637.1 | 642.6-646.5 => -0.09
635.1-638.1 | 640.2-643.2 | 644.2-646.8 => -0.07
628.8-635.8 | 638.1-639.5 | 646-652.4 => 0.02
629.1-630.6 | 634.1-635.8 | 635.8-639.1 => -0.04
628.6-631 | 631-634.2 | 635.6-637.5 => 0.01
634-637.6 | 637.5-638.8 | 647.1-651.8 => 0.03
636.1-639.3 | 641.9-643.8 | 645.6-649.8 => 0.02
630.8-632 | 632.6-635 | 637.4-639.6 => -0.08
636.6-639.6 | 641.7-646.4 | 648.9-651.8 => 0.05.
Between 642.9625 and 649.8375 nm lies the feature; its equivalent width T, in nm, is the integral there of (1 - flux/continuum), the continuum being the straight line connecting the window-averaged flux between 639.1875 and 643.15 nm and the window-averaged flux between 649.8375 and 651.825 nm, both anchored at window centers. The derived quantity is 0.08 nm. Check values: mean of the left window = 2.42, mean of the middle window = 2.43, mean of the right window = 2.49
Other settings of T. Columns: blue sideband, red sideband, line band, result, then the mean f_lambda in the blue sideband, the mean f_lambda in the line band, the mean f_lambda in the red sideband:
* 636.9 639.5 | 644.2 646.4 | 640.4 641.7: -0.06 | 2.39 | 2.49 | 2.38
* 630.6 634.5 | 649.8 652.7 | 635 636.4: 0.02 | 2.34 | 2.34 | 2.52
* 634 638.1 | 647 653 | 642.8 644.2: 0.07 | 2.39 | 2.33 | 2.51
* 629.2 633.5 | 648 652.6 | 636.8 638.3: -0.02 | 2.33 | 2.42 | 2.5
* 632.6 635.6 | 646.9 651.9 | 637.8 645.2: 0.14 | 2.39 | 2.4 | 2.5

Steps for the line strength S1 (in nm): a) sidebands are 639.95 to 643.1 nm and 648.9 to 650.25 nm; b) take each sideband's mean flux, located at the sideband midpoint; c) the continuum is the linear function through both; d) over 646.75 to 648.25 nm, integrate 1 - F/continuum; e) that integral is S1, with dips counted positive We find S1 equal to -0.13 nm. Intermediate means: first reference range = 2.44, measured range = 2.55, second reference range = 2.32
